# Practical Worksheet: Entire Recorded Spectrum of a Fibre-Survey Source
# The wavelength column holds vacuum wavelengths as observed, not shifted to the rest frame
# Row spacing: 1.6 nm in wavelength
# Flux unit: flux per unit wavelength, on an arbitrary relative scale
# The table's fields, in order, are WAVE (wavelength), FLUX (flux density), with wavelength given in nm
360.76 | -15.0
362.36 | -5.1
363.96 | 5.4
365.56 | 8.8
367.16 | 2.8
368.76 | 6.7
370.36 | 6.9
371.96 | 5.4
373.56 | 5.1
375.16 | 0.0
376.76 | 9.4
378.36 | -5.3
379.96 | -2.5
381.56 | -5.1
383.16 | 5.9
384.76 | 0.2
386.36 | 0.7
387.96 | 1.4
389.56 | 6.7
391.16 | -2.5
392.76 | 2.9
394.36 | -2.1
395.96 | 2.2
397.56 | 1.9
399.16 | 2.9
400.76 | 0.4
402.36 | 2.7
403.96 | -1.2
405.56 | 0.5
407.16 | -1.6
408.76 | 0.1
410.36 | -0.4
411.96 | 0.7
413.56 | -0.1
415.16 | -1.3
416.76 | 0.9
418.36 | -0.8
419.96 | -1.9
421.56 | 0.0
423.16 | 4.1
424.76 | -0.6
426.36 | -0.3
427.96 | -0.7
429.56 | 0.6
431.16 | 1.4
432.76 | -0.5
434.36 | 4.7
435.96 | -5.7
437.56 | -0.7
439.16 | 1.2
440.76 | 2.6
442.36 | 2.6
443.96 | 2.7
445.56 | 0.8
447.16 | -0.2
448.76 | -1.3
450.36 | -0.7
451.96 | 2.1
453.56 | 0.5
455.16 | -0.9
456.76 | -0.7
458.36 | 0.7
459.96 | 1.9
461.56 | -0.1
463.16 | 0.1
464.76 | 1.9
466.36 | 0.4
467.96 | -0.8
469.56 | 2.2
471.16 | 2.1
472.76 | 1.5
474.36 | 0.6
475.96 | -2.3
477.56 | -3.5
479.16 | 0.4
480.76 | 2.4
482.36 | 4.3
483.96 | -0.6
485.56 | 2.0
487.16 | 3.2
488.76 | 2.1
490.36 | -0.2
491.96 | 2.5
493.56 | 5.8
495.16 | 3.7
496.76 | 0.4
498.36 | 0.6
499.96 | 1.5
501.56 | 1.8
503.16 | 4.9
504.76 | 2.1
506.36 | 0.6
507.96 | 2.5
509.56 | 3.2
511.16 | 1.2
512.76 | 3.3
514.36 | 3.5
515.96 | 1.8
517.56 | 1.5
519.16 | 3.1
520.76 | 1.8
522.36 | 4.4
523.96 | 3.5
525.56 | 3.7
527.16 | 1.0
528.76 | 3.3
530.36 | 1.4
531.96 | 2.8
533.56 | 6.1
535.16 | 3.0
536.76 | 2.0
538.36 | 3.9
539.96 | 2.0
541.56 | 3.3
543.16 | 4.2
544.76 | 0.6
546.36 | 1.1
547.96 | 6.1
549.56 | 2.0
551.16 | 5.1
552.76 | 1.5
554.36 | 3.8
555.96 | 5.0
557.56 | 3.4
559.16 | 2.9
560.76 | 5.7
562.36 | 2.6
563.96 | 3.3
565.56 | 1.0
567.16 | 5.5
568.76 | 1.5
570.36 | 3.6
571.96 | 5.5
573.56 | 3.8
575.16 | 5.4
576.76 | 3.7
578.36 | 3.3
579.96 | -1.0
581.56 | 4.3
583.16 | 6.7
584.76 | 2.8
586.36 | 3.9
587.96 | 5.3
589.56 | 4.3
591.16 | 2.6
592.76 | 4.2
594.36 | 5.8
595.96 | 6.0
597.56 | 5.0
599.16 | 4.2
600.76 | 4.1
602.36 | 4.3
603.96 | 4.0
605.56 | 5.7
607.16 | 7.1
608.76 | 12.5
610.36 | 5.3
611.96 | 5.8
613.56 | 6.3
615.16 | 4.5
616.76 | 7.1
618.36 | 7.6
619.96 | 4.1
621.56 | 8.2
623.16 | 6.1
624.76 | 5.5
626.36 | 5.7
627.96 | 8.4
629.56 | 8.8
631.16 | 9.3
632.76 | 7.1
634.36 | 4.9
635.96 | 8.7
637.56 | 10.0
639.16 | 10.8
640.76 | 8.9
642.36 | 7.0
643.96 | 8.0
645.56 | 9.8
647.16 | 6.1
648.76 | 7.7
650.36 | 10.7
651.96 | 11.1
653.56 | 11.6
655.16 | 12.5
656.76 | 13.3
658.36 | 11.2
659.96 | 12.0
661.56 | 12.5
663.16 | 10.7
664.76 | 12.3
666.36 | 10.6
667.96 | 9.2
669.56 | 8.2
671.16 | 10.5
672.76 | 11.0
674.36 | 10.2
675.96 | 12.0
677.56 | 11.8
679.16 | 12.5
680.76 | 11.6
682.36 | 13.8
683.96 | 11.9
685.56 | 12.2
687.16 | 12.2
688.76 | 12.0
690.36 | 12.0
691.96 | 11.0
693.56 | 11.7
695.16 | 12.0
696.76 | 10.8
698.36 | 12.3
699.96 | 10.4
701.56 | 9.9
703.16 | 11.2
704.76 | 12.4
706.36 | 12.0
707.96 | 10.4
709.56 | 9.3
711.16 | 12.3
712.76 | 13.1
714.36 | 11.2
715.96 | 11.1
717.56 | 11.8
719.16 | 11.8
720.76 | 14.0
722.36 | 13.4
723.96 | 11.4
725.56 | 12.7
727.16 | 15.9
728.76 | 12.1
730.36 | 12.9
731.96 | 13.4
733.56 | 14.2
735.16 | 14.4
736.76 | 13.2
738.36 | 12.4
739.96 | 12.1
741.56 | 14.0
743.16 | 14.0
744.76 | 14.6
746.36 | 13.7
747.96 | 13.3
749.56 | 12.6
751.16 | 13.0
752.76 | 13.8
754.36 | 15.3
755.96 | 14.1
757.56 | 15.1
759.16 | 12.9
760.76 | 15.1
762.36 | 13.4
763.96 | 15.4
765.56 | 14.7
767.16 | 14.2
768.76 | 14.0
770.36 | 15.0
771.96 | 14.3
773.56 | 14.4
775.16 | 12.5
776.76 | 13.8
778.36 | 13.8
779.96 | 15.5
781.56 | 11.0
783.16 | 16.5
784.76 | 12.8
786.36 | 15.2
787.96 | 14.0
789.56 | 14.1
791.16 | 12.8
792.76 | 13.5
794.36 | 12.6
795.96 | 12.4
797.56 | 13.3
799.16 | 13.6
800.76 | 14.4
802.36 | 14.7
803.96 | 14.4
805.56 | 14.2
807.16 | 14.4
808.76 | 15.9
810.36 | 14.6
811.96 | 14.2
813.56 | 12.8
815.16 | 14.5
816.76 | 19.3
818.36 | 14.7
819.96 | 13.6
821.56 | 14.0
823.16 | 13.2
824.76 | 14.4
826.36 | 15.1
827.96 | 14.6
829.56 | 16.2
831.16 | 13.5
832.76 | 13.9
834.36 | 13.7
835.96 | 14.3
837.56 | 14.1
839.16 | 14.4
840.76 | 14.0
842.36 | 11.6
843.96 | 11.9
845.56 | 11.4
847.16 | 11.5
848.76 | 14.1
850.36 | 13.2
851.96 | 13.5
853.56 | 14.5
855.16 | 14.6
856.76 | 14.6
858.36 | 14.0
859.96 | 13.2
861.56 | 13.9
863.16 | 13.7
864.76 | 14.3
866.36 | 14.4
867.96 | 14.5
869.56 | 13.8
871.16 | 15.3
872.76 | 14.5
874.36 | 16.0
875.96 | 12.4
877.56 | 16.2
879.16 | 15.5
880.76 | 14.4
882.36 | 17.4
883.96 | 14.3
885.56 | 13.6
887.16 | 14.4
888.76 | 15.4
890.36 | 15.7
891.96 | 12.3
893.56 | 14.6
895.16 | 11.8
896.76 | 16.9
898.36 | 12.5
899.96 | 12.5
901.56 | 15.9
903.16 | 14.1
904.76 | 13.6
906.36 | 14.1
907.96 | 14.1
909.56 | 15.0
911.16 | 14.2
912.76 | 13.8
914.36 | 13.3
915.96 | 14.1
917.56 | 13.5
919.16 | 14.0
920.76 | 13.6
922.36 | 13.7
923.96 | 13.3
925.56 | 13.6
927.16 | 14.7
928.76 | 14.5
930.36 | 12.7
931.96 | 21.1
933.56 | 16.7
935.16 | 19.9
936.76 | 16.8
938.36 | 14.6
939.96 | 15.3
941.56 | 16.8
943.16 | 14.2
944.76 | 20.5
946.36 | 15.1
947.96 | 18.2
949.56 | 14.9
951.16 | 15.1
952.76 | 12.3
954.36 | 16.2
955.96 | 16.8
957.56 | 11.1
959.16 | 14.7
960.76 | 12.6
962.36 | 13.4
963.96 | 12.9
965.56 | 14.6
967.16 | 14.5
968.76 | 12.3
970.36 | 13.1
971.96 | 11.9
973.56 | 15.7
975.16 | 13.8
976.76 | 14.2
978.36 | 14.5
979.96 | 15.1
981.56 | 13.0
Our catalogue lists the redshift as 0.63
